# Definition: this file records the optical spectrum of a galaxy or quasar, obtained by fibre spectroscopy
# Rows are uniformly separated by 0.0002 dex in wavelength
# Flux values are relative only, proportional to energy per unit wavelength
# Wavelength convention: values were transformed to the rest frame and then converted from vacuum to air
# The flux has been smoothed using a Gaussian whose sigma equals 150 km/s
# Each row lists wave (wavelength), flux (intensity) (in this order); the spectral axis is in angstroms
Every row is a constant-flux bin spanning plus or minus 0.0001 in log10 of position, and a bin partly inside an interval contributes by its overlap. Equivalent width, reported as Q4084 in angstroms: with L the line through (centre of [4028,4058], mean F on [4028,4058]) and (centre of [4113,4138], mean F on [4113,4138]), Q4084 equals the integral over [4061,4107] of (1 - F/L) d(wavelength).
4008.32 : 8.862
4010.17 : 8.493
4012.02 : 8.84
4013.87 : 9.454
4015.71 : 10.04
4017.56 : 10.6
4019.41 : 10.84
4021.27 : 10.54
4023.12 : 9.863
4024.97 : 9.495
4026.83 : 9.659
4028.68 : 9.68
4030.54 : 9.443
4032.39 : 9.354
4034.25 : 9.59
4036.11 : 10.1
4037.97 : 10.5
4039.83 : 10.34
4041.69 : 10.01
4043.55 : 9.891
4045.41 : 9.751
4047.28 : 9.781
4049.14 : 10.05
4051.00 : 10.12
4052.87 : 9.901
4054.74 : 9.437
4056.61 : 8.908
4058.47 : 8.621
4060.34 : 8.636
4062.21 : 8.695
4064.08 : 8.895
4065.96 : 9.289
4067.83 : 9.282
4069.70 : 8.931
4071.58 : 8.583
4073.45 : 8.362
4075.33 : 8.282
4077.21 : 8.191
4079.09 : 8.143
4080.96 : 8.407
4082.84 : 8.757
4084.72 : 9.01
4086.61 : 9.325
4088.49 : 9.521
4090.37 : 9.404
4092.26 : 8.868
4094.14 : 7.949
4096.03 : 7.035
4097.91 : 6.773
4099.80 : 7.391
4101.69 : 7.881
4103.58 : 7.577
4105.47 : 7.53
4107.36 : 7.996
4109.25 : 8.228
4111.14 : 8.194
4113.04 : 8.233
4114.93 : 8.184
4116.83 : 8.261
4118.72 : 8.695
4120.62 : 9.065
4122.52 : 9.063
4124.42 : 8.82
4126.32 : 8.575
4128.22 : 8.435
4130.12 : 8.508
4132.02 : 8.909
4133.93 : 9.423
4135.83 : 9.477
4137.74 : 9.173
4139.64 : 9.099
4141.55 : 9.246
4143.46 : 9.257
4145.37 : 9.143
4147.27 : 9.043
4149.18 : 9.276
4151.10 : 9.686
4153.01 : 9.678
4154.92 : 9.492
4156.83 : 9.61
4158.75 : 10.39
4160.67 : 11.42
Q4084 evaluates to 4.3 angstroms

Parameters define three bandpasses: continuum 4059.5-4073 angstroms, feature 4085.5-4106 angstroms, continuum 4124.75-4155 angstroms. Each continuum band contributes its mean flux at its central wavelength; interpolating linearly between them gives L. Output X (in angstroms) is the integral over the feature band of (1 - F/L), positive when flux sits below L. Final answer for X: 1.9 angstroms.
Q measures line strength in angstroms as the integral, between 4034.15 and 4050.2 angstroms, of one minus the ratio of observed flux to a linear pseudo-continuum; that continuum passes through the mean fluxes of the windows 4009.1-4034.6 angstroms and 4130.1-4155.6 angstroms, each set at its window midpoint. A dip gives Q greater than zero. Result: -0.7 angstroms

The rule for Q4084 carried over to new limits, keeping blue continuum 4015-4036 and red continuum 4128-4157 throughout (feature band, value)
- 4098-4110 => 2.2 angstroms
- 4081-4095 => 0.9 angstroms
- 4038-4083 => 2.5 angstroms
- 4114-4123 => 0.7 angstroms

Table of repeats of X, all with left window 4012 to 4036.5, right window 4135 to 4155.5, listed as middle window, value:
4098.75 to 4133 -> 4.1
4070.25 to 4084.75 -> 1.8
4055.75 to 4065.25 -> 0.9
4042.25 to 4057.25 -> 0.0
